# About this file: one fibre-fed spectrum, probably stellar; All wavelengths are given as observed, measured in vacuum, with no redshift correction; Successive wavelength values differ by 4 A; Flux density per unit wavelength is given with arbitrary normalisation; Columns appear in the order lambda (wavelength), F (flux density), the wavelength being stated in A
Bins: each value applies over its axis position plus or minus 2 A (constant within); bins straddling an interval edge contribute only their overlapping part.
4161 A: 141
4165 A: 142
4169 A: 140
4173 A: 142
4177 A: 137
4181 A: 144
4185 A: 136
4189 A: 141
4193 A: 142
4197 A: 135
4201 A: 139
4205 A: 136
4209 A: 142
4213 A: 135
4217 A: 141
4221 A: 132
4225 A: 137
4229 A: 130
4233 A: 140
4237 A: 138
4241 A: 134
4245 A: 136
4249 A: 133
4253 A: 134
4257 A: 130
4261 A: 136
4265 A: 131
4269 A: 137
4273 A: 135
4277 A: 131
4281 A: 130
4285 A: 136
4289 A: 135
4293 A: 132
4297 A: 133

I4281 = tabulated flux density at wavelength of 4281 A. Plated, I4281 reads 130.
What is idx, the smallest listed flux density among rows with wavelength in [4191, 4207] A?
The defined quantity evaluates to 135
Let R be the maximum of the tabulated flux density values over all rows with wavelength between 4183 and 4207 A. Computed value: 142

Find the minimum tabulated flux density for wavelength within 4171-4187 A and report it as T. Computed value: 136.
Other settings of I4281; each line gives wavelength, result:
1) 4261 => 136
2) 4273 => 135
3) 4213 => 135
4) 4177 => 137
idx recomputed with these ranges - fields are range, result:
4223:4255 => 130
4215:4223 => 132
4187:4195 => 141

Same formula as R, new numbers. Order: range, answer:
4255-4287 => 137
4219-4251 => 140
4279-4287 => 136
